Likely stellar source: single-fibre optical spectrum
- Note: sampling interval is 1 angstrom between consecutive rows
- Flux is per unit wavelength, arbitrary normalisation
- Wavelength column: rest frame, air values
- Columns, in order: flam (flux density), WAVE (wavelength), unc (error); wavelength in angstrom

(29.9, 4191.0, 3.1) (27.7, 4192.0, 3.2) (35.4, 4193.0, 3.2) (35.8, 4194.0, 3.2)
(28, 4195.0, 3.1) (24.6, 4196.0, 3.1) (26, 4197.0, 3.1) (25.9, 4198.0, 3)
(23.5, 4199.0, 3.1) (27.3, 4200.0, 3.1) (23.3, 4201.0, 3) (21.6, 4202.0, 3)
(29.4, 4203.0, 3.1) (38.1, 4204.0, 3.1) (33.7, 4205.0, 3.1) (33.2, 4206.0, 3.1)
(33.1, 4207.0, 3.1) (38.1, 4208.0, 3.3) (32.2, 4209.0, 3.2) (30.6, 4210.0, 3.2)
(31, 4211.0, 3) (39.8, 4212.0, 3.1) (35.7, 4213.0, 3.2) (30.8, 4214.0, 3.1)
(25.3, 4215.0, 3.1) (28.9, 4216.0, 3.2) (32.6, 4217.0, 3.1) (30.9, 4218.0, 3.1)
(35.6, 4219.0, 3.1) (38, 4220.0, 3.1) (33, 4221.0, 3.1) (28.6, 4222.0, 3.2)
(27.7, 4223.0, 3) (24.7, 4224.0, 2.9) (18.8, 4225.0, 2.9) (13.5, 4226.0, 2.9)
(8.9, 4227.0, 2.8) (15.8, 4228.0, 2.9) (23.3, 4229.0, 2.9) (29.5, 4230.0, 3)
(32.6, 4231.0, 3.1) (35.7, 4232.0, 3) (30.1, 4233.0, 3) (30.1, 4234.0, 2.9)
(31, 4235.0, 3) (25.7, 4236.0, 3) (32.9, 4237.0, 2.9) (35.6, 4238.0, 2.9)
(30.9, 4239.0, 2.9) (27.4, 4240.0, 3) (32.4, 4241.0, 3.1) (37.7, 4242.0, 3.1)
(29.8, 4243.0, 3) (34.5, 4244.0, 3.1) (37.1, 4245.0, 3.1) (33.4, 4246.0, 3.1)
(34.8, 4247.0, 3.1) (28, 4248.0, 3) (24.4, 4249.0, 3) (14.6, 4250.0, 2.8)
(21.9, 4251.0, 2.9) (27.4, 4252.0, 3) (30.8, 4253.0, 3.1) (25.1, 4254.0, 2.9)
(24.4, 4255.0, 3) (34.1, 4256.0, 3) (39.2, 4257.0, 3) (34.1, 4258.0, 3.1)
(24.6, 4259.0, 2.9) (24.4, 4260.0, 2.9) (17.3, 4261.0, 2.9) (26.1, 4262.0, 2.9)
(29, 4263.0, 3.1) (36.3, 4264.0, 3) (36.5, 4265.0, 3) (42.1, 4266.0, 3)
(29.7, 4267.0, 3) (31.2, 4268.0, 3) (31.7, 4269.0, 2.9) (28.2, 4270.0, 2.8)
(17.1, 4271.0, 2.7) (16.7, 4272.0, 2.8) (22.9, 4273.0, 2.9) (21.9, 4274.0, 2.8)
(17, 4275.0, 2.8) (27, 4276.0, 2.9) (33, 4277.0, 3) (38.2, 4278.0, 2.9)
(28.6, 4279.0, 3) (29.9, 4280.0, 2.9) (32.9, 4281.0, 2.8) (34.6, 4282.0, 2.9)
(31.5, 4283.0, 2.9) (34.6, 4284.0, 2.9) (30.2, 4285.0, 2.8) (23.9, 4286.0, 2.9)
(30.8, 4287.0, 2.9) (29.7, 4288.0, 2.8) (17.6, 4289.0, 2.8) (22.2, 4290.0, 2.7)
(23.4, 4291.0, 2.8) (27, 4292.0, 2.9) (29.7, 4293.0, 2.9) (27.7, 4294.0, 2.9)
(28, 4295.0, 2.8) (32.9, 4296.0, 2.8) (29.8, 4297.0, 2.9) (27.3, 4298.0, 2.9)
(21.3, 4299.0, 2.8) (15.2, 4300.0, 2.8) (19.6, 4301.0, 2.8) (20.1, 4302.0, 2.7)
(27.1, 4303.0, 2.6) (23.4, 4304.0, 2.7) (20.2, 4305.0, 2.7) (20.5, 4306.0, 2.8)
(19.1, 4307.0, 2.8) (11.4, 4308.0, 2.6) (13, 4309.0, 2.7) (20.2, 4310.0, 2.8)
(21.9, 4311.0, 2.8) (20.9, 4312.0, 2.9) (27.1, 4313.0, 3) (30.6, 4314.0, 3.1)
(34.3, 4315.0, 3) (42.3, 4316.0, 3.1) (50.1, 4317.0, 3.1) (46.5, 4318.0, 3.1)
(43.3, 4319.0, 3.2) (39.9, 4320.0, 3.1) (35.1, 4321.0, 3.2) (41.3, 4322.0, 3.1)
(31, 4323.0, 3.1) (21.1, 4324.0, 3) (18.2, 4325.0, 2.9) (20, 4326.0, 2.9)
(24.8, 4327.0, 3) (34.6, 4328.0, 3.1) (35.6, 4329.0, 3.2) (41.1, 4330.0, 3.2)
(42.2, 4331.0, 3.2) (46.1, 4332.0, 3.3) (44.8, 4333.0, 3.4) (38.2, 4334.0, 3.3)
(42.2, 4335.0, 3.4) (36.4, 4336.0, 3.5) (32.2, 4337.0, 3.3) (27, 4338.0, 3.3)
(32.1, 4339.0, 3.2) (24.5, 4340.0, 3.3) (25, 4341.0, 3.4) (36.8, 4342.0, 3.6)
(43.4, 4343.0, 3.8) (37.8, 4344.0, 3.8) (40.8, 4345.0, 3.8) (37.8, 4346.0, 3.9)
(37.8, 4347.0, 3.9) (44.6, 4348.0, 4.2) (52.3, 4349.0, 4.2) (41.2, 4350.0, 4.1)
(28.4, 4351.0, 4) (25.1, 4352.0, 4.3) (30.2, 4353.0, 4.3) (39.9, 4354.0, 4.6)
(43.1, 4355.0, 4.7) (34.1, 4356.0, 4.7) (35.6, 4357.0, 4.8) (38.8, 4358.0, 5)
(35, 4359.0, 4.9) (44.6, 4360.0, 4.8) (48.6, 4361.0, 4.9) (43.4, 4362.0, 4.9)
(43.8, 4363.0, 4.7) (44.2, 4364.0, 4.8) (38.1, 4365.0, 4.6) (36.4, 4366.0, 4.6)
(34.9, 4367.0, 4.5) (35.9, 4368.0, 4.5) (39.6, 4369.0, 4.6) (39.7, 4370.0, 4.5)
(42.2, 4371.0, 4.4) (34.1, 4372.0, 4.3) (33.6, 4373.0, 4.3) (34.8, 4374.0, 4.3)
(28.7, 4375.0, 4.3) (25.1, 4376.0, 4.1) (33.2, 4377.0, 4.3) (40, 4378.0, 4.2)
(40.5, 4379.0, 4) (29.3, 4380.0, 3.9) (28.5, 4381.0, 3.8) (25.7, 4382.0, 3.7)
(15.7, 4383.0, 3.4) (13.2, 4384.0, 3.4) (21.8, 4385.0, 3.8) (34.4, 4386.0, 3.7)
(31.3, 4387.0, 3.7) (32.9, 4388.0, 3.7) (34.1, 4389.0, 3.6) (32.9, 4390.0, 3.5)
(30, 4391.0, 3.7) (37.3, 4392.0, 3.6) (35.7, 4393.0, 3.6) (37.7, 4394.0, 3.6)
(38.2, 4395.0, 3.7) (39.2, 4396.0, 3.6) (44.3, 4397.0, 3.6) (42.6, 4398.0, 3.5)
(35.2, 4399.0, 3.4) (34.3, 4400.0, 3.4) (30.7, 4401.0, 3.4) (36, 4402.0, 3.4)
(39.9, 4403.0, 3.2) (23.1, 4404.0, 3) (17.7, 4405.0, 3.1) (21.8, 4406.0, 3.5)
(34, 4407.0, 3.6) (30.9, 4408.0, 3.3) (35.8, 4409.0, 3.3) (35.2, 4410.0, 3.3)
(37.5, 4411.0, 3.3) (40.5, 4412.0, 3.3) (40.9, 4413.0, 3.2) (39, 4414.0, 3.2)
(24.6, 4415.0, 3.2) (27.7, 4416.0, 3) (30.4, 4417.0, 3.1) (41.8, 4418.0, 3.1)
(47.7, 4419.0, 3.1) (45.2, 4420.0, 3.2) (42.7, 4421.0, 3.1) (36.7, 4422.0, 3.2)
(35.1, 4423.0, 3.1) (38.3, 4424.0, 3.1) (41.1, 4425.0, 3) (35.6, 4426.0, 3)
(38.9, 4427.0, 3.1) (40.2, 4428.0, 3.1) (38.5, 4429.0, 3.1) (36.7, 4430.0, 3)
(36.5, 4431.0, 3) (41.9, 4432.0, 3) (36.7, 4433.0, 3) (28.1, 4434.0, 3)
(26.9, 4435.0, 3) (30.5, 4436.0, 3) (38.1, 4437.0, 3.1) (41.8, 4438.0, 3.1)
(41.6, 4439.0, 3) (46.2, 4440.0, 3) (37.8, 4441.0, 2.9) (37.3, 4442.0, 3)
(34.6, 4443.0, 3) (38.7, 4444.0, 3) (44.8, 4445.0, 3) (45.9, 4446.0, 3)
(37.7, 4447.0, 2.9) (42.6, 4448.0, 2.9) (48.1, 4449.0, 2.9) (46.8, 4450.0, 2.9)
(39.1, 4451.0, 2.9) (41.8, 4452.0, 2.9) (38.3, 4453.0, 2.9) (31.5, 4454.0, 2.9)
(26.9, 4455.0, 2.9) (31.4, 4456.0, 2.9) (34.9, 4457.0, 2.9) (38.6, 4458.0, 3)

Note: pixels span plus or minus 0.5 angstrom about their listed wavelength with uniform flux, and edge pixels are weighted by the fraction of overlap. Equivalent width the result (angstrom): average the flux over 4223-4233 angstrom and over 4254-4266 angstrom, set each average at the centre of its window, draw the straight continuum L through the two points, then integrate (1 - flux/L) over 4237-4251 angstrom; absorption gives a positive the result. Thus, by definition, -2.18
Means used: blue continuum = 23.2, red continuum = 30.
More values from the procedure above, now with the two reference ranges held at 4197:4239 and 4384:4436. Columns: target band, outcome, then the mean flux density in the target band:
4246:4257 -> 1.00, 27.4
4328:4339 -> -1.84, 38.1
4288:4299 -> 1.74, 26.5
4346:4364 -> -3.24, 39.3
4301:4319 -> 2.99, 26.7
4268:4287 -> 1.86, 27.9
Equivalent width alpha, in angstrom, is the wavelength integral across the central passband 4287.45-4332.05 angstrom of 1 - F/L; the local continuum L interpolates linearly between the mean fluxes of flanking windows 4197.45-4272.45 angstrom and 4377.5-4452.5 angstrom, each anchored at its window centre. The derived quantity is 5.4 angstrom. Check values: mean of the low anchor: 29.2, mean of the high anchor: 35.8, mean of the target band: 28.1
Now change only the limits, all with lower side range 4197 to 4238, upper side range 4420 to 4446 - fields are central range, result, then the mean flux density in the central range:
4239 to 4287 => 2.8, 29.1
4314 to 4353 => -2.5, 36.1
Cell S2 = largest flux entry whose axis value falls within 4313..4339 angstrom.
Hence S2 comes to 50.1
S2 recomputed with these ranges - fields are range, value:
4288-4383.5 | 52.3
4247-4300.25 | 42.1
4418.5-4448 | 47.7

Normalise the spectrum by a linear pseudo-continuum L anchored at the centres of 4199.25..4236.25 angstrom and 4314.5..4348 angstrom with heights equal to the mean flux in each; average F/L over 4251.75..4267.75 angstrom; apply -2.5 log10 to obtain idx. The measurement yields 0.05 mag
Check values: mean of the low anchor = 29.1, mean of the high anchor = 36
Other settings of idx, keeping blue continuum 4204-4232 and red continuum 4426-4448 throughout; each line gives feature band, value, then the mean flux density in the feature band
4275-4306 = 0.193 mag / 27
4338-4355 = -0.047 mag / 36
